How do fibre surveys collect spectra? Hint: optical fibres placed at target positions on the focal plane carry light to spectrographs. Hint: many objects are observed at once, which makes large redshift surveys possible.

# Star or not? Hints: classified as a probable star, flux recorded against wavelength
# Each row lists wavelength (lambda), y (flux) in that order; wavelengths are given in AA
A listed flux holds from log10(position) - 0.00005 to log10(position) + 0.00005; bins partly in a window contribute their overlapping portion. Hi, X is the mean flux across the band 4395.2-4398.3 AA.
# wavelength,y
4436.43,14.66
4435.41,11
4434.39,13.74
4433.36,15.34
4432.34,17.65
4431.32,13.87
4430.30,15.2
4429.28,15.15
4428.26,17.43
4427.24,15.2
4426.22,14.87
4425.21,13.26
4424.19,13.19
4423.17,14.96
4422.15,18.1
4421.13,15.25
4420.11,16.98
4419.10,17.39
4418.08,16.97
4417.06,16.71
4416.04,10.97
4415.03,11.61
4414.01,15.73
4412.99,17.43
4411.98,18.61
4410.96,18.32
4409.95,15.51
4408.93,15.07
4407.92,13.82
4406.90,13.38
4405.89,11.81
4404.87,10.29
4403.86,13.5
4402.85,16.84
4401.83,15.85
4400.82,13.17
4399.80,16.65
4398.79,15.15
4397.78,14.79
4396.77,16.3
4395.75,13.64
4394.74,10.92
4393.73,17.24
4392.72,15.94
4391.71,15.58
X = 14.9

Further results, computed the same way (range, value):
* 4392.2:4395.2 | 14.8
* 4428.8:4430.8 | 15.2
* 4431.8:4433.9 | 16.4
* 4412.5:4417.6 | 14.5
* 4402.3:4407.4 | 13.2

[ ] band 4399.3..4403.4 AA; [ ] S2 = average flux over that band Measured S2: 15.6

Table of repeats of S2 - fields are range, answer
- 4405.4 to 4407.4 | 12.6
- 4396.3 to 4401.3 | 15.2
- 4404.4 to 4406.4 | 11.1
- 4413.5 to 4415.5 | 13.7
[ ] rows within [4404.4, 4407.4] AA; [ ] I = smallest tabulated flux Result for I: 10.29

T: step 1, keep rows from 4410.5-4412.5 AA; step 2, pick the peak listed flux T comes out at 18.61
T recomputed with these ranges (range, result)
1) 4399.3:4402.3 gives 16.65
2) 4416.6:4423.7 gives 18.1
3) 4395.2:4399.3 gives 16.3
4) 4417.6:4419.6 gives 17.39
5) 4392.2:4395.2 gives 17.24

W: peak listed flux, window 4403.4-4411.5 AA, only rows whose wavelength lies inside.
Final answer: 18.32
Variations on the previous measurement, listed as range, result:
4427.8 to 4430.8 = 17.43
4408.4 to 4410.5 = 15.51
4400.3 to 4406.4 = 16.84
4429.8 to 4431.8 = 15.2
